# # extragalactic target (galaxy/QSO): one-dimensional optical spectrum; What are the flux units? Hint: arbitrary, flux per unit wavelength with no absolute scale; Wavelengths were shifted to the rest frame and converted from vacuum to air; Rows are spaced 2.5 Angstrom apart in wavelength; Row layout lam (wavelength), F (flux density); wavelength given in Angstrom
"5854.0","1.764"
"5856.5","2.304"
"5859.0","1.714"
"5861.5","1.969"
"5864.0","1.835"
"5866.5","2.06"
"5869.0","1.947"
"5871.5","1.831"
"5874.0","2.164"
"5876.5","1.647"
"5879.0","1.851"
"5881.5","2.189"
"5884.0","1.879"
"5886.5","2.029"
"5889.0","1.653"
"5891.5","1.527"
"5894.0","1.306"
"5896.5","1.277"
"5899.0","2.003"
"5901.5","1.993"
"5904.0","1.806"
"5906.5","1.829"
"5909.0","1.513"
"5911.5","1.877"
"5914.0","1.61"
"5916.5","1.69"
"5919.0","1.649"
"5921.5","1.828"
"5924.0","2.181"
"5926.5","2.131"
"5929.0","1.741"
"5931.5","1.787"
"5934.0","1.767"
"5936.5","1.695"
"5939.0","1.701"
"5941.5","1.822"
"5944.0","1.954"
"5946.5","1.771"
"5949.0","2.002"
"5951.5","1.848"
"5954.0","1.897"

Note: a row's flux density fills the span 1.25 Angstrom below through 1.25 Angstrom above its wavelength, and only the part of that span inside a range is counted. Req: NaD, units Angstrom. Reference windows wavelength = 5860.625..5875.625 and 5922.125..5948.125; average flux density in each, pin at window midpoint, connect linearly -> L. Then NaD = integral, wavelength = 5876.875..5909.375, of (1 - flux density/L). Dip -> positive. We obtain 2.70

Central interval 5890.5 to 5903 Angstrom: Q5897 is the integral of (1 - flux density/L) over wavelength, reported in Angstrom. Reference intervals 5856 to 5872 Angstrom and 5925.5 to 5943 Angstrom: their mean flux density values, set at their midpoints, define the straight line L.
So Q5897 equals 1.66 Angstrom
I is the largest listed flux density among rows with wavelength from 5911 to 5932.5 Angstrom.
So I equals 2.181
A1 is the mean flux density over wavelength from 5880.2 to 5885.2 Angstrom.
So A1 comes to 2.03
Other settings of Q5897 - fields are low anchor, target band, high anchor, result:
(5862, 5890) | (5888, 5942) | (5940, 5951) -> 4.36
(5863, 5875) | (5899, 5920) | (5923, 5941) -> 1.45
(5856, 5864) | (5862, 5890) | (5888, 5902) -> -2.11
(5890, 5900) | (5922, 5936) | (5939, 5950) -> -1.21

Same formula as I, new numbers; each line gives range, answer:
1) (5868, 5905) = 2.189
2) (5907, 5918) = 1.877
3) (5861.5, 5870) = 2.06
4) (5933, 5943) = 1.822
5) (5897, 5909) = 2.003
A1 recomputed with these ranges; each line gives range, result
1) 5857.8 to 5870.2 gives 1.91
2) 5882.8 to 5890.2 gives 1.85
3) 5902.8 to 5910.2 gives 1.72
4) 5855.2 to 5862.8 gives 1.99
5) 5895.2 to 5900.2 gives 1.63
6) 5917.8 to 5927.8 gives 1.95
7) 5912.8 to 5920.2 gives 1.65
